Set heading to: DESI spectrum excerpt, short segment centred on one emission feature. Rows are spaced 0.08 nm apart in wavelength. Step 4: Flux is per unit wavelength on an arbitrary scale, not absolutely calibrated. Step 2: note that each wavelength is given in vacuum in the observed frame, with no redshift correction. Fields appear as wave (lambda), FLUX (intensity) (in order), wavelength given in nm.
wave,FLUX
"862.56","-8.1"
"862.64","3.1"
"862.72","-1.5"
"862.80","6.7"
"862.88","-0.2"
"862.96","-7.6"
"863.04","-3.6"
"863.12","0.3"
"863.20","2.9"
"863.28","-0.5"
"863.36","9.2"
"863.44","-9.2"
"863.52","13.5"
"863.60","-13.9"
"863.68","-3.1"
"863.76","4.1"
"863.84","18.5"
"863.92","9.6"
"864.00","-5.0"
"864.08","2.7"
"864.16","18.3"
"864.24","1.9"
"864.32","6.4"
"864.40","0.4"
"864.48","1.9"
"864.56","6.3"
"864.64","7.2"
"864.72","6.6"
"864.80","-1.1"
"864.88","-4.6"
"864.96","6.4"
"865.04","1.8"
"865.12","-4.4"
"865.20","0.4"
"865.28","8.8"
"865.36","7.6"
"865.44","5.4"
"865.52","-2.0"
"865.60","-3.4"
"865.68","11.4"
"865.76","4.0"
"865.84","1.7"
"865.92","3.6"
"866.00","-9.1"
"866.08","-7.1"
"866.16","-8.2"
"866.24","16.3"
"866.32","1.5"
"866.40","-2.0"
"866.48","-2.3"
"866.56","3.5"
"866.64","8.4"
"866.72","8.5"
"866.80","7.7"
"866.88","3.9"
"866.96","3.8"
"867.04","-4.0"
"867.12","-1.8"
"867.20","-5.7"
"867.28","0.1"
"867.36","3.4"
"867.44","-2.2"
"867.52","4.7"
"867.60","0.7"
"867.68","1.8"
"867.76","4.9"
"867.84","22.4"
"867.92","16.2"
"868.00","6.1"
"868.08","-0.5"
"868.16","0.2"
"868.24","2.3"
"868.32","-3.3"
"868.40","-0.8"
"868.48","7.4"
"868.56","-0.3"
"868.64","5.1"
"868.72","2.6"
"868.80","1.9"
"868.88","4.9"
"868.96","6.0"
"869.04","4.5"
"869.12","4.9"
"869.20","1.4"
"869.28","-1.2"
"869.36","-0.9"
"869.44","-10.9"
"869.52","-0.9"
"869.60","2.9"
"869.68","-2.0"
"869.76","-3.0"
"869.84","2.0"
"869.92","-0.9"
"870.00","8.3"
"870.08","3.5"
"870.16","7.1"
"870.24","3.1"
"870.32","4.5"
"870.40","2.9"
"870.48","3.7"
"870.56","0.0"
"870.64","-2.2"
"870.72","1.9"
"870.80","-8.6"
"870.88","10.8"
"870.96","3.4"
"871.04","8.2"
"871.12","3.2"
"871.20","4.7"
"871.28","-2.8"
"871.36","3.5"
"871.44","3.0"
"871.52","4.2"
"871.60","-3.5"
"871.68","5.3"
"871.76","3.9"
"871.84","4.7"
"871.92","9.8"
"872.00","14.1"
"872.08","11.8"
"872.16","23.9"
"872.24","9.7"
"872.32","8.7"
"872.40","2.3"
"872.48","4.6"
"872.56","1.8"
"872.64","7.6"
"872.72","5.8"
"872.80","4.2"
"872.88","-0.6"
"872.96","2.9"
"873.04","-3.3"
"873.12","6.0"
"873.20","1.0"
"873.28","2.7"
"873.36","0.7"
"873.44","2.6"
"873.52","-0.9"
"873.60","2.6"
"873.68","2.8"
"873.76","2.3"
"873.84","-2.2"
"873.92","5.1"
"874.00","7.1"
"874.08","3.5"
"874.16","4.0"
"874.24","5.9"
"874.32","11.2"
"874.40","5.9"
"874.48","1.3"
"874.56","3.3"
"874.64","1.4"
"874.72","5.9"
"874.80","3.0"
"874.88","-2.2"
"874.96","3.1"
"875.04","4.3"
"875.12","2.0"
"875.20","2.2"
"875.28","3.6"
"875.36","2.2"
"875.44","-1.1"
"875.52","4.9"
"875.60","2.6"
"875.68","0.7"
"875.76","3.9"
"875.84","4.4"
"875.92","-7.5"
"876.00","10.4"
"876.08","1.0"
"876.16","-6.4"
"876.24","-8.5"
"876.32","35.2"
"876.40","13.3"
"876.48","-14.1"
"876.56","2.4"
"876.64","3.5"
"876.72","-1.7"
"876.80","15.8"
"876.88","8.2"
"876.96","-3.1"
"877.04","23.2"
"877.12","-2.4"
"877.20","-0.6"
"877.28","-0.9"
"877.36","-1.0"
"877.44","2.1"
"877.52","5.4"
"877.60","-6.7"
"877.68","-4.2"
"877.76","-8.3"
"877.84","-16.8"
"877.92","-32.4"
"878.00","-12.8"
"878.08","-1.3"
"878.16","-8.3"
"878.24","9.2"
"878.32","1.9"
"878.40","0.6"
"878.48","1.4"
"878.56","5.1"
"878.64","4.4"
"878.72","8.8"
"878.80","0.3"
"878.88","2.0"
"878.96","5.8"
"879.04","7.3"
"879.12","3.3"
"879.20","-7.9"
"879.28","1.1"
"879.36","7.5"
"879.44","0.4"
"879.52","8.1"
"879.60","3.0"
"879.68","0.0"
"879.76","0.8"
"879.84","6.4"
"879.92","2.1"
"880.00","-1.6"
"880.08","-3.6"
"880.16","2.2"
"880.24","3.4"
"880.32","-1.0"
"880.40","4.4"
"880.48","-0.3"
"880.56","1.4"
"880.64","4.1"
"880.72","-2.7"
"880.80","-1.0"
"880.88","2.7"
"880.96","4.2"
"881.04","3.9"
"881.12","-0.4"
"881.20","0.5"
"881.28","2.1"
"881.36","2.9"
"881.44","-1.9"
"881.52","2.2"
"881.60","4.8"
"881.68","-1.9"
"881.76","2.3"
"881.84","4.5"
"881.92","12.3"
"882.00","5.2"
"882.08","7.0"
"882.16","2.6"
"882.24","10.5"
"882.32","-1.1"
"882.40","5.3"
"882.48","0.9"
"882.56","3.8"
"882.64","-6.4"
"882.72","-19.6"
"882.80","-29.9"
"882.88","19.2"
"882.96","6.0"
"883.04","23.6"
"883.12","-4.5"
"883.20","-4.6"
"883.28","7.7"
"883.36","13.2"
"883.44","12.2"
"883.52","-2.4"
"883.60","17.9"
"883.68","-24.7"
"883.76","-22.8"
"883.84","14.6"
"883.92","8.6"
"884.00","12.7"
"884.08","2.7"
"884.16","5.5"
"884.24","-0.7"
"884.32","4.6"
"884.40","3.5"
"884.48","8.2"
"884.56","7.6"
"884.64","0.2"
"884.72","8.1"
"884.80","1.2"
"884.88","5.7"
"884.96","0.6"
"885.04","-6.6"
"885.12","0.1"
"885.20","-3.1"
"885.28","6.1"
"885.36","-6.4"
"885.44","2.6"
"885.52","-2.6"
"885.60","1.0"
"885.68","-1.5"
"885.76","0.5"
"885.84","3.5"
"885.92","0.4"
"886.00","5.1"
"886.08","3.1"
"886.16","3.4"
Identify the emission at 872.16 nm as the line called H-gamma 4340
